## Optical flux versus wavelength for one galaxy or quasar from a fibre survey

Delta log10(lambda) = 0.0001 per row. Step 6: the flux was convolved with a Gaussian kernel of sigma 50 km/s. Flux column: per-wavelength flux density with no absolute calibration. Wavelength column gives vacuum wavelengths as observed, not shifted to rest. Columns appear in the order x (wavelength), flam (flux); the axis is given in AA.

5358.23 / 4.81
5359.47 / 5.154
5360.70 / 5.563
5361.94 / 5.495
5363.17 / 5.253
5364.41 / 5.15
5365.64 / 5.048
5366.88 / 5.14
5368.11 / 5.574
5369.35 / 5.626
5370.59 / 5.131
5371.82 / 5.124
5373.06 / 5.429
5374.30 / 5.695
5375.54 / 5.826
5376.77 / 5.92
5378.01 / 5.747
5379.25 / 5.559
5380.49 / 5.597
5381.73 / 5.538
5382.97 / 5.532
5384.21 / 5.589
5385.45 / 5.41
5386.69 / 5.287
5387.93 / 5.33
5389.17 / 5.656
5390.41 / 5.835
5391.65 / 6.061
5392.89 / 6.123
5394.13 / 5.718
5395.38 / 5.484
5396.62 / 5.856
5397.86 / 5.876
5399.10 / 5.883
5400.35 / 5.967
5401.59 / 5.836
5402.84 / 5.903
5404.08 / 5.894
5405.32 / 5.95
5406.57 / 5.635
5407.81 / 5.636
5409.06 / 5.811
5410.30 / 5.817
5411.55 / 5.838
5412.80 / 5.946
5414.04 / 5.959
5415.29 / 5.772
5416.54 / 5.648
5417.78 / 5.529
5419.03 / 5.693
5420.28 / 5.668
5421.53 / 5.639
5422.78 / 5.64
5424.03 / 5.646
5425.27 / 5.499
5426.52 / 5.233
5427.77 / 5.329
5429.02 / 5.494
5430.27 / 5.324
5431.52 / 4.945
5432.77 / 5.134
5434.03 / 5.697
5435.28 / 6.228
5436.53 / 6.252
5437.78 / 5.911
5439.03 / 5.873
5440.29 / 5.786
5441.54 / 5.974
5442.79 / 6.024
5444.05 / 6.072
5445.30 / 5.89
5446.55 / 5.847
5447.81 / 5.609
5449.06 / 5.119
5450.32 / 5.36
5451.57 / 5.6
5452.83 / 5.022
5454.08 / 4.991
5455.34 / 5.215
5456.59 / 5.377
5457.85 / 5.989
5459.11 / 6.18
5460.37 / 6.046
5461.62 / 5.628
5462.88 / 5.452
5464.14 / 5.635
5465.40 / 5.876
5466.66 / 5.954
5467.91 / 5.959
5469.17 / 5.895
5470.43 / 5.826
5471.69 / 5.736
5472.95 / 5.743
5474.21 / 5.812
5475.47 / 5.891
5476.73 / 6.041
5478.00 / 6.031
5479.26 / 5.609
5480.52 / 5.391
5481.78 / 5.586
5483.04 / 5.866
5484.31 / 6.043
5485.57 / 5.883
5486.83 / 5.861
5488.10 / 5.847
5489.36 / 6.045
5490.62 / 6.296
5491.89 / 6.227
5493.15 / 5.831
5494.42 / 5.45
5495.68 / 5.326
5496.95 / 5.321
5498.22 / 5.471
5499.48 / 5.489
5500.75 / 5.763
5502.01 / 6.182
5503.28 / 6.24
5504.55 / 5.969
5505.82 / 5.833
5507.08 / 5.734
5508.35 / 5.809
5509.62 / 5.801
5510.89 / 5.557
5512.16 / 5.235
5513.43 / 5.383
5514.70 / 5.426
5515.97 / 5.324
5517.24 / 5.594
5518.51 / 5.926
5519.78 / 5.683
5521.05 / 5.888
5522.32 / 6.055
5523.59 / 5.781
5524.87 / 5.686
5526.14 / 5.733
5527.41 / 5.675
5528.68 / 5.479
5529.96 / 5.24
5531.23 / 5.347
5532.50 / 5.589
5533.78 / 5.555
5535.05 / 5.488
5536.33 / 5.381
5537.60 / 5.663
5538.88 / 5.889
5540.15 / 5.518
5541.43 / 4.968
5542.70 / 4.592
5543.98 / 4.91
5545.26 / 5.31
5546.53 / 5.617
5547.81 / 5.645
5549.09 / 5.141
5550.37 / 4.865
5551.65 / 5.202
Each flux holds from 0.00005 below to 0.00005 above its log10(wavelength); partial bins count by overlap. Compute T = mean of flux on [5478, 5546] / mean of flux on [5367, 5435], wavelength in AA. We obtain 1.00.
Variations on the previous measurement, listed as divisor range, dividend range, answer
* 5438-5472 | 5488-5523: 1.01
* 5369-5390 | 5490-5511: 1.05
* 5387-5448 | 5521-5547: 0.96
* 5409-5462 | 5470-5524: 1.02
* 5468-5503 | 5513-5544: 0.95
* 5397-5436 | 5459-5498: 1.02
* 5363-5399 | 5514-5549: 0.99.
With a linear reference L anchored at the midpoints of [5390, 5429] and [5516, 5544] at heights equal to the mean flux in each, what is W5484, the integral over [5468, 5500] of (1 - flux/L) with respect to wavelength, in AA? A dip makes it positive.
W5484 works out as -0.9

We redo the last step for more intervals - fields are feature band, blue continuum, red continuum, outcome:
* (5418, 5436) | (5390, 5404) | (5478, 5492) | 1.1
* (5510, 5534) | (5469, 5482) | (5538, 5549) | -0.6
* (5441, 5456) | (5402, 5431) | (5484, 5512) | 0.4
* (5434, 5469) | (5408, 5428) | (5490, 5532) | -0.4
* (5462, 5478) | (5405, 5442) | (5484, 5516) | -0.3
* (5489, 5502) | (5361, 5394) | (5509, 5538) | -0.4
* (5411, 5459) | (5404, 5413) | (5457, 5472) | 1.6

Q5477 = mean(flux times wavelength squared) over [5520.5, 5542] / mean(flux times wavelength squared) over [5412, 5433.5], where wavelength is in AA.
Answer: 1.0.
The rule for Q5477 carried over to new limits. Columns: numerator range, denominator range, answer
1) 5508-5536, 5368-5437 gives 1.03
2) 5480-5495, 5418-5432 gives 1.10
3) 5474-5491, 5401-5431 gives 1.06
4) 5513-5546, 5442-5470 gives 1.00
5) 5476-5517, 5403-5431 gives 1.04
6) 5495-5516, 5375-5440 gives 1.03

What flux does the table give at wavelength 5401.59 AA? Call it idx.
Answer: 5.836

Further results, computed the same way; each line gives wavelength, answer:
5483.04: 5.866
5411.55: 5.838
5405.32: 5.95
